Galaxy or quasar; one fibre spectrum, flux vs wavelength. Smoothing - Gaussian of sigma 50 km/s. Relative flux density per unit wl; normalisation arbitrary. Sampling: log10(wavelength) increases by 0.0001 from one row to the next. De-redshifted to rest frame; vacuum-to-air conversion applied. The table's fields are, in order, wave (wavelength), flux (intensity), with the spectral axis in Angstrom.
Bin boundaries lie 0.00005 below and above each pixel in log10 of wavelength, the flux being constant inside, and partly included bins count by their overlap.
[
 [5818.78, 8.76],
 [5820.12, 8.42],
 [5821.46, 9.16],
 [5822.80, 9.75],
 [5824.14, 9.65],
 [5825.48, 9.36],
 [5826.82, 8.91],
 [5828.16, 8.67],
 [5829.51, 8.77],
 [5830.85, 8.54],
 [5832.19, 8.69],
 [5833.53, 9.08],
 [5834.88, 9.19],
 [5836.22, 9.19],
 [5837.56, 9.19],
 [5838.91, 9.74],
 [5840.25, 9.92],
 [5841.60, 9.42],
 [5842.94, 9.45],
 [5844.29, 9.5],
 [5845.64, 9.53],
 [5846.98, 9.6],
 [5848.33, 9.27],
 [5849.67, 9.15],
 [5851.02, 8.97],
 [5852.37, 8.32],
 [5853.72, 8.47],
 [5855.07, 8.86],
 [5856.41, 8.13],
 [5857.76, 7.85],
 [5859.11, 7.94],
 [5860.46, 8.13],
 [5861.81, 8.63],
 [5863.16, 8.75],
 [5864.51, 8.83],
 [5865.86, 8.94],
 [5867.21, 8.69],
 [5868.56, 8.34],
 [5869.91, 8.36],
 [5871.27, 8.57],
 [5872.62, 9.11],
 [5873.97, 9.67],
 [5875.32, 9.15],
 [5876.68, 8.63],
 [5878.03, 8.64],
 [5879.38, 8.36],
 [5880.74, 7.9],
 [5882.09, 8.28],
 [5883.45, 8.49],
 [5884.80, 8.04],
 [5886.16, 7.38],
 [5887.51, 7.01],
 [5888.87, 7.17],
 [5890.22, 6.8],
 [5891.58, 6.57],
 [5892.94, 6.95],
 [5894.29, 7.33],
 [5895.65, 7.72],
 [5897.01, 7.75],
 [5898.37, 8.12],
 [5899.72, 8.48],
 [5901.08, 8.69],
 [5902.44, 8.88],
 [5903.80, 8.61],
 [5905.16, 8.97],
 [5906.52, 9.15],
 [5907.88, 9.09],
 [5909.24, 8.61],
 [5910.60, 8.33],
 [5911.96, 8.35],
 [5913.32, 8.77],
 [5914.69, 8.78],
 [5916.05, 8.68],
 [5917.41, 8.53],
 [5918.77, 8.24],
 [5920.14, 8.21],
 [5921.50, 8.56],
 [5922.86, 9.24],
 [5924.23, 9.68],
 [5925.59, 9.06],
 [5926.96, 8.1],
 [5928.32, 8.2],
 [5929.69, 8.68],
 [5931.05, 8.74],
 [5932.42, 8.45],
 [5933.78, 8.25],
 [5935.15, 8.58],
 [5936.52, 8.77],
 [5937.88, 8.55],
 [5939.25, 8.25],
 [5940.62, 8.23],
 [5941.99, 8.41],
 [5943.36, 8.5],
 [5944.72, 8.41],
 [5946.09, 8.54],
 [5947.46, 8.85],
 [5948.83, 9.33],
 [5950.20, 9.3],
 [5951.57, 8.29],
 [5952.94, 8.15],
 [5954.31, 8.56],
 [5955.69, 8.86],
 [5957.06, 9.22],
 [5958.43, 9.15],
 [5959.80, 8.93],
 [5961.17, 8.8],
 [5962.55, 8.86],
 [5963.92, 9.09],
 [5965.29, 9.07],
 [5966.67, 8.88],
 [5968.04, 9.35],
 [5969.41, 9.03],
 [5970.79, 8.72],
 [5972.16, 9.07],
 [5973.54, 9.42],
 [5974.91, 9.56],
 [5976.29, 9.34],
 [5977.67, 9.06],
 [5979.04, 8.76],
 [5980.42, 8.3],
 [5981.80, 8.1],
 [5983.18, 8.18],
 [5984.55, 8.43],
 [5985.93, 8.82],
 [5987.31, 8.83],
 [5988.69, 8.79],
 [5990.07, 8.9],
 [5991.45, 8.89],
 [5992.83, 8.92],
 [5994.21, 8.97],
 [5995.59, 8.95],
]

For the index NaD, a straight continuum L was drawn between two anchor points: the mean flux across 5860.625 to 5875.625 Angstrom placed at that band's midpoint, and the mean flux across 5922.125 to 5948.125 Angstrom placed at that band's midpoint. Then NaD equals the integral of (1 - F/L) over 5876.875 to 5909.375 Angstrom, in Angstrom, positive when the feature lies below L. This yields 2.5 Angstrom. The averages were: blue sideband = 8.79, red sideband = 8.61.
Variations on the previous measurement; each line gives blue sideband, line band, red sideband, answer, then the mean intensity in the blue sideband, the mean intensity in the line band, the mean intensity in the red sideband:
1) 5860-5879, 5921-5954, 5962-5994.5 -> 0.77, 8.75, 8.63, 8.89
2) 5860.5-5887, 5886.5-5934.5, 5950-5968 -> 2.12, 8.55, 8.3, 8.86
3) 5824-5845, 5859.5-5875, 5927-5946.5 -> 0.40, 9.19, 8.73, 8.46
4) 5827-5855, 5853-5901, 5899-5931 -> 3.97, 9.12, 8.18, 8.69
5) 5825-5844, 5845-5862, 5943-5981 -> 0.82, 9.16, 8.68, 8.91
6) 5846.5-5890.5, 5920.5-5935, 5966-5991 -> -0.02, 8.45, 8.68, 8.86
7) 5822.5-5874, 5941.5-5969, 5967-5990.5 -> 0.13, 8.94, 8.83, 8.86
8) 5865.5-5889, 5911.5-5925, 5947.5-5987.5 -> -0.16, 8.39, 8.71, 8.88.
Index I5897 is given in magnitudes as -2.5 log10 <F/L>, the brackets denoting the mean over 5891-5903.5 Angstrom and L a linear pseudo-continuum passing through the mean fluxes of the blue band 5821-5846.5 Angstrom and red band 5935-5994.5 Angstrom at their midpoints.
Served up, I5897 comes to 0.15 mag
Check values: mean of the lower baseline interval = 9.25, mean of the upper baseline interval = 8.8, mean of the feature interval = 7.87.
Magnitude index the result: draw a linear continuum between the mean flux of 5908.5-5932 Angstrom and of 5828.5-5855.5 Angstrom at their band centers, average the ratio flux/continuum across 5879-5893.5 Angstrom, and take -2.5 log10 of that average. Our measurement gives 0.18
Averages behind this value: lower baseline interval 9.14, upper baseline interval 8.63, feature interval 7.53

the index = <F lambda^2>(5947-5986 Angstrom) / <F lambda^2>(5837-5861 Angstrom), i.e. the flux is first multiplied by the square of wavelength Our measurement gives 1.0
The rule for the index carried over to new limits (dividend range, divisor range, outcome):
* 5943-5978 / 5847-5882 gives 1.07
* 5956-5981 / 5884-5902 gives 1.22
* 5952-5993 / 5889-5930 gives 1.08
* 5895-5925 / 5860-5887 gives 1.02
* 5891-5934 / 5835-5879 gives 0.97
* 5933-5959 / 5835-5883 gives 1.01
